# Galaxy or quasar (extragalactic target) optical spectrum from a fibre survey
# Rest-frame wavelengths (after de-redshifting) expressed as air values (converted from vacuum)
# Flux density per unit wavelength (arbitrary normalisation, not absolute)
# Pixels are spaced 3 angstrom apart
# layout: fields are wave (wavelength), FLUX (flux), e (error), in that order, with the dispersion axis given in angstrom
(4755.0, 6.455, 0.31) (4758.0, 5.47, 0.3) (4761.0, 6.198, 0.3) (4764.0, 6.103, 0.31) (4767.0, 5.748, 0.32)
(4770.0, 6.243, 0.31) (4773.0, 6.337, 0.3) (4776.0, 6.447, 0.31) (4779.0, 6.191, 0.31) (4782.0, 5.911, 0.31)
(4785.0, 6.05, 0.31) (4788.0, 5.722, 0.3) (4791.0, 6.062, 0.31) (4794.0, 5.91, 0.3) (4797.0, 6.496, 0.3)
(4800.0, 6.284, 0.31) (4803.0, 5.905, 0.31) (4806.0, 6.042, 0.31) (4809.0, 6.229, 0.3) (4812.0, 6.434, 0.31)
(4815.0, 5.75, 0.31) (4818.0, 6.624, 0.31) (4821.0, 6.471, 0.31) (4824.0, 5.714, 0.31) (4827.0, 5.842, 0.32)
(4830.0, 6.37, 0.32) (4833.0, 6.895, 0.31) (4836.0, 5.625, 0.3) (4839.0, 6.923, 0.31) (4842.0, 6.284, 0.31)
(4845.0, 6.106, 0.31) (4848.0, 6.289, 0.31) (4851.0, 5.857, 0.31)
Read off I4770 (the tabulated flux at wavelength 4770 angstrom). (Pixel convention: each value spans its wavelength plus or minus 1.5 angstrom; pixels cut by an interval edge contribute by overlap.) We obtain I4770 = 6.243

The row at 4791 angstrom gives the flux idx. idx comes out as 6.062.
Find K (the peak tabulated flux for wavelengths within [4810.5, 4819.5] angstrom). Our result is 6.624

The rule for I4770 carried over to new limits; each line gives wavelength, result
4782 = 5.911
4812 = 6.434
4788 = 5.722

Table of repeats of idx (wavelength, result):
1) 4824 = 5.714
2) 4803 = 5.905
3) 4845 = 6.106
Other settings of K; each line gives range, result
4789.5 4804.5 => 6.496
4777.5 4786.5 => 6.191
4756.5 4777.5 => 6.447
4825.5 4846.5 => 6.923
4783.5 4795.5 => 6.062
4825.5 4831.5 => 6.37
